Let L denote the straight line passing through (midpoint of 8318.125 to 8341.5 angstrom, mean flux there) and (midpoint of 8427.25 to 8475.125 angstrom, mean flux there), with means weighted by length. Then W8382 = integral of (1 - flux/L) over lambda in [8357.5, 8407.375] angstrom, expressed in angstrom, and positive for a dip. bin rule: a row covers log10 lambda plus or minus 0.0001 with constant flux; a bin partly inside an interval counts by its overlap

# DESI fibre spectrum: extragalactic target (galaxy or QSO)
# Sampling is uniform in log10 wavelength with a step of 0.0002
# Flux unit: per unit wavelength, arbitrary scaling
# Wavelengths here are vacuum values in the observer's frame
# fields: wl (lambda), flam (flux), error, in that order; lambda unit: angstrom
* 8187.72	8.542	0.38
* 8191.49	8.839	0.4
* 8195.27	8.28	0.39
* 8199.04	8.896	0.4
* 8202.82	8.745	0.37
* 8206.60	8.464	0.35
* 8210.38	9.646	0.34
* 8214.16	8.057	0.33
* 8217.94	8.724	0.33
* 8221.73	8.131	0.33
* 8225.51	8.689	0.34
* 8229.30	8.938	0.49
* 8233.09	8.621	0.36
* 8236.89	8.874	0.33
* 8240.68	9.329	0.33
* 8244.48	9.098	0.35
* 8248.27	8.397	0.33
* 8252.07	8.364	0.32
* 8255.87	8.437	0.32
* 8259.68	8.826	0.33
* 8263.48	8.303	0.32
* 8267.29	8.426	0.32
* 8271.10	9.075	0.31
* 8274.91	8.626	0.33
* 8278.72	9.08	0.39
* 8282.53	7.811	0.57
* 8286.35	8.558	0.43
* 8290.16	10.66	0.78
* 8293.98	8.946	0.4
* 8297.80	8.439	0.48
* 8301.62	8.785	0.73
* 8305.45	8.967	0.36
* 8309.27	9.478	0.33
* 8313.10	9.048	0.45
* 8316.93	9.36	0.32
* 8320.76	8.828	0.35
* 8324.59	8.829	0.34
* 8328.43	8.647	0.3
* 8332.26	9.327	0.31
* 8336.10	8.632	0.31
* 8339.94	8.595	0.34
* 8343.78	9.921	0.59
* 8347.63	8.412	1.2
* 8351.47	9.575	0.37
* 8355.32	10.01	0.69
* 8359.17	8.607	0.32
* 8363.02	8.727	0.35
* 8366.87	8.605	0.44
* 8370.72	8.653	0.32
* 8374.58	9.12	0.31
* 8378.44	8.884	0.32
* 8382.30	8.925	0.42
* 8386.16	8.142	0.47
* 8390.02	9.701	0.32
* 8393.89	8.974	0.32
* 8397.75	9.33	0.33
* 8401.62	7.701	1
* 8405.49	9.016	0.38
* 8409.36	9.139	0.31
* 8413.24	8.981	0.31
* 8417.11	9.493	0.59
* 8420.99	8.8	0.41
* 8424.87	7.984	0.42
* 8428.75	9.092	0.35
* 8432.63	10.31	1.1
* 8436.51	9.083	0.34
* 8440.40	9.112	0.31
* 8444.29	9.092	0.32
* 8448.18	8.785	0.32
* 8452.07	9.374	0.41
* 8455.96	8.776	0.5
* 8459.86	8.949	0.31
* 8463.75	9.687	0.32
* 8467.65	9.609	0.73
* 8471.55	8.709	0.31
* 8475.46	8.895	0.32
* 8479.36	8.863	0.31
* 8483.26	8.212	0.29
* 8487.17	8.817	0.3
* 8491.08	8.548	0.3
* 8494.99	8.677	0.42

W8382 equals 1.1 angstrom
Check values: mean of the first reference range 8.83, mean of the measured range 8.8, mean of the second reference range 9.2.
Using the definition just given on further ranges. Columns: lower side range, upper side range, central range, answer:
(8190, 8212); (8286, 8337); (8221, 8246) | 0.1 angstrom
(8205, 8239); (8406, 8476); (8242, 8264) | 0.4 angstrom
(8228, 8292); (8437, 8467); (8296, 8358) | -1.0 angstrom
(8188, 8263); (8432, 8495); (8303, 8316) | -0.5 angstrom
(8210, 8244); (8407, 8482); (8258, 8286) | 0.7 angstrom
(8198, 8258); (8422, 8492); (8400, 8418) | 0.2 angstrom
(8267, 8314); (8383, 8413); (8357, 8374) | 0.3 angstrom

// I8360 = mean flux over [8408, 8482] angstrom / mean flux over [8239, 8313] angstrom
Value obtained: 1.03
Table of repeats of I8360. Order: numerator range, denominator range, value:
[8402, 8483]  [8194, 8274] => 1.04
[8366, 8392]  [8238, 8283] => 1.02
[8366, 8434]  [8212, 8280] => 1.03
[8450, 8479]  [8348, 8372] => 1.01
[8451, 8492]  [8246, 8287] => 1.05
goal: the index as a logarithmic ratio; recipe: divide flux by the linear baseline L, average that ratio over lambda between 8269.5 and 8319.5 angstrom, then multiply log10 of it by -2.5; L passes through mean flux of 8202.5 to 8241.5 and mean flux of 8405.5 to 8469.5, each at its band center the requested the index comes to -0.01 mag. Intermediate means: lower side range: 8.73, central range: 8.99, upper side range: 9.14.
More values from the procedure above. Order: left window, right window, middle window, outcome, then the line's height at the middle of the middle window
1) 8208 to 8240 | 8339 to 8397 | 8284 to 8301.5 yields -0.027 mag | 8.86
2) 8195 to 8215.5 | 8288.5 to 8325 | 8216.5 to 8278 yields 0.026 mag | 8.9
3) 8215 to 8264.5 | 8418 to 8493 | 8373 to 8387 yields 0.009 mag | 8.88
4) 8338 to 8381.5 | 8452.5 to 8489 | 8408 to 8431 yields 0.007 mag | 8.98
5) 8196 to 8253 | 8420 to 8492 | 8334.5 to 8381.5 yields -0.012 mag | 8.88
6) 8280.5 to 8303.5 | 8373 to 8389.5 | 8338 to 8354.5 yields -0.040 mag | 8.85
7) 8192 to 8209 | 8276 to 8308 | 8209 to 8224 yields 0.010 mag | 8.69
